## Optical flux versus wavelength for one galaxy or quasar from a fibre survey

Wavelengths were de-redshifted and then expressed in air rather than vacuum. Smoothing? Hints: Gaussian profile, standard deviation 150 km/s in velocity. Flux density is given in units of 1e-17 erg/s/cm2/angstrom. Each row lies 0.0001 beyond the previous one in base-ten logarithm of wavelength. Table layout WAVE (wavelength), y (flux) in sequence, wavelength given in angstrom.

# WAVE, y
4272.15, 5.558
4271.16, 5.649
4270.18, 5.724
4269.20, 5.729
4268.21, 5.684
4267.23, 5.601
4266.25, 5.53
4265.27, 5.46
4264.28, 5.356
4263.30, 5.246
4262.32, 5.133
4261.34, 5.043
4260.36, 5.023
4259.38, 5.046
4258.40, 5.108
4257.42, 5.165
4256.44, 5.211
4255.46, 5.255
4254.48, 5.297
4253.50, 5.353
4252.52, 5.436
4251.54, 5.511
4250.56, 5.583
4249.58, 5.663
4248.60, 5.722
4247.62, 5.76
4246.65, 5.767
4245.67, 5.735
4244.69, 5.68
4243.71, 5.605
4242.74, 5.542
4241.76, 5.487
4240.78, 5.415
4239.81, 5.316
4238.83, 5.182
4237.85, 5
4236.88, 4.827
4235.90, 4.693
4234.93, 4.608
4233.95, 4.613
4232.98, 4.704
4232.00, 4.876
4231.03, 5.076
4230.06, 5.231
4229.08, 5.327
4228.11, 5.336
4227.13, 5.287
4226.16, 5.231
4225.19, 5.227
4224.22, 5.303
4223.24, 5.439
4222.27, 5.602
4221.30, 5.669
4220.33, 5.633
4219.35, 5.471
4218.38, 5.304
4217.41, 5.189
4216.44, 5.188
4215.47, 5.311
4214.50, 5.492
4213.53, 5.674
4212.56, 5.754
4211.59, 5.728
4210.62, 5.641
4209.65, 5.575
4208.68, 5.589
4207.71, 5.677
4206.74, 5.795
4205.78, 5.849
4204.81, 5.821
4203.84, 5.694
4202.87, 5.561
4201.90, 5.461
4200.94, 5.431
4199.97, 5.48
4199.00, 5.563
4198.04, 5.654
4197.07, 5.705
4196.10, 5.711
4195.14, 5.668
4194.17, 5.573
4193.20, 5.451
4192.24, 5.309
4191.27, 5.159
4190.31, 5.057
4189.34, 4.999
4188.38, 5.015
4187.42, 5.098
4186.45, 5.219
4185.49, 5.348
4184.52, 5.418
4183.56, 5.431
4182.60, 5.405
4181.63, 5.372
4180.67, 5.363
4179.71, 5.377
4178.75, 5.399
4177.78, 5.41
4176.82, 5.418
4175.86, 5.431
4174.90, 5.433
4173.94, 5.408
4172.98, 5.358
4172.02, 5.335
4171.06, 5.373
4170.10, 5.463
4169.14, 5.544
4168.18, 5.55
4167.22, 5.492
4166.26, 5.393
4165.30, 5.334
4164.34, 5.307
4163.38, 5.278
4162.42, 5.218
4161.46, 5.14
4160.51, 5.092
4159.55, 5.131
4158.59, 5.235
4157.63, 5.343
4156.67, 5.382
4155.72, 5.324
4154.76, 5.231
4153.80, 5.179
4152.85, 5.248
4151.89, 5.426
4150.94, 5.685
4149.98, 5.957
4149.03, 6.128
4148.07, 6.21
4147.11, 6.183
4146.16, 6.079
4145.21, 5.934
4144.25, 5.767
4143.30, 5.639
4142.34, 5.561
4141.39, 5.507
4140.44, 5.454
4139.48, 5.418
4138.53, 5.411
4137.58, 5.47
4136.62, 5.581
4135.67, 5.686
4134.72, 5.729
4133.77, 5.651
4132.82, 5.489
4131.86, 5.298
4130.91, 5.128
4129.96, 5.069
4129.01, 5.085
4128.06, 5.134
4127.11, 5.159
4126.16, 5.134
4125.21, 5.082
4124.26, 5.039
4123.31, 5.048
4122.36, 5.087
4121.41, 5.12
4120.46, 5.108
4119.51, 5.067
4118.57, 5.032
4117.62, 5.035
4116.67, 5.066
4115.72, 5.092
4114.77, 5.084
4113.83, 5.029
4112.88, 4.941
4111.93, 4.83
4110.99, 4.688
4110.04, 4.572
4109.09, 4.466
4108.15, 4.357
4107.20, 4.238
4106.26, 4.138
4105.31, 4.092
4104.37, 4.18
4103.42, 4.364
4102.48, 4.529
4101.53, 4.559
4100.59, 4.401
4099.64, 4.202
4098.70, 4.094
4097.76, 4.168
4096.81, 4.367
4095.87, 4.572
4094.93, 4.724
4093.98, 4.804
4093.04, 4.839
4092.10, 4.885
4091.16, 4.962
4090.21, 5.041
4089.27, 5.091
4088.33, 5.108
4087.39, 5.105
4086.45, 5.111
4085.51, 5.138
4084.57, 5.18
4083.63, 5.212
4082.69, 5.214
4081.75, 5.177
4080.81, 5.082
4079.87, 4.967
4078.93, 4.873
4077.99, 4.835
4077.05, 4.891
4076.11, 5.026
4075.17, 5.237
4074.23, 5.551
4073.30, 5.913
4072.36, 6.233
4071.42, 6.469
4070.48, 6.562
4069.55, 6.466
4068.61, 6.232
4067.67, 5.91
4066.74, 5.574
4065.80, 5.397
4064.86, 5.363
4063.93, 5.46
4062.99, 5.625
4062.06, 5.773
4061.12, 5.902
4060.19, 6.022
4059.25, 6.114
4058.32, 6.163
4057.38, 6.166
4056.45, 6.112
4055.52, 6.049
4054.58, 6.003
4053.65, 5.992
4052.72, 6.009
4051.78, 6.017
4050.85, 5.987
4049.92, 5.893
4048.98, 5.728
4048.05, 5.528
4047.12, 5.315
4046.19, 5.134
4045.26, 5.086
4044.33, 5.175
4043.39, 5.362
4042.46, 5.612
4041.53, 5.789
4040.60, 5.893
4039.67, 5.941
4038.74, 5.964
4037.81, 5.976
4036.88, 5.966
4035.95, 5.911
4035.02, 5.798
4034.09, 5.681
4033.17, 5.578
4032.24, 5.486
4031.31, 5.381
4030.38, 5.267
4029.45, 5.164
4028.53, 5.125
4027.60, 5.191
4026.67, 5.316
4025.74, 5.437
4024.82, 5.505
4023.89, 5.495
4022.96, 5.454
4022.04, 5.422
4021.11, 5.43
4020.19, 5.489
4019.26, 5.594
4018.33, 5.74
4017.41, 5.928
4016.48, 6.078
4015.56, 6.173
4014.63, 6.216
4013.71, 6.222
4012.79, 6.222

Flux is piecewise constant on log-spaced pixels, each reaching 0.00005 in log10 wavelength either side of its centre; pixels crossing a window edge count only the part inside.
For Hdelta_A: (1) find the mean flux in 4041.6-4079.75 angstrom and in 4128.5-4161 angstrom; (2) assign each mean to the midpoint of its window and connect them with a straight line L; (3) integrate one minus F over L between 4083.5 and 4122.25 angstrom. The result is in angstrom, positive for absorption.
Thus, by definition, 6.0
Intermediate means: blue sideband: 5.71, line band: 4.75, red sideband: 5.52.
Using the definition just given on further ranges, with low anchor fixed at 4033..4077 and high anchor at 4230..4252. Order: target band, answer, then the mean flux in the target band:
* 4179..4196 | 0.4 angstrom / 5.32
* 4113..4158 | 1.5 angstrom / 5.39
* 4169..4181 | 0.1 angstrom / 5.41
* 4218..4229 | -0.1 angstrom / 5.41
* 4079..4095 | 1.9 angstrom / 5.04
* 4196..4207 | -0.5 angstrom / 5.64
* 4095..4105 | 2.3 angstrom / 4.36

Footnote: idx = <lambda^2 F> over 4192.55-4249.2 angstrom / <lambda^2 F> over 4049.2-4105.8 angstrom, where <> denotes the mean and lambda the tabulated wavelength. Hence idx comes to 1.10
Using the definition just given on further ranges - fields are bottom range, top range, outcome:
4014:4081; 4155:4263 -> 1.02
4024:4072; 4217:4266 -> 1.01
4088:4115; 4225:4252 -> 1.23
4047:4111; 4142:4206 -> 1.09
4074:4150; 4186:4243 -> 1.11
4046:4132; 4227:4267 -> 1.09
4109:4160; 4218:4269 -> 1.05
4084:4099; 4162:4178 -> 1.16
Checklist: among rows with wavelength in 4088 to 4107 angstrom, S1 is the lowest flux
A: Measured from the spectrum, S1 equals 4.092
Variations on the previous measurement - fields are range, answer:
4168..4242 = 4.608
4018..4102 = 4.094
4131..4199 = 4.999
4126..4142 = 5.069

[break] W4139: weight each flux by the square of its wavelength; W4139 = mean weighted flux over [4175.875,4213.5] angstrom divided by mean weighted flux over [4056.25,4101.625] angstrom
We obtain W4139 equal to 1.09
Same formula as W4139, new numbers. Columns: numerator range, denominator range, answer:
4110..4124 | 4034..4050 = 0.92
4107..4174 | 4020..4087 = 0.99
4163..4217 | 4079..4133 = 1.17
